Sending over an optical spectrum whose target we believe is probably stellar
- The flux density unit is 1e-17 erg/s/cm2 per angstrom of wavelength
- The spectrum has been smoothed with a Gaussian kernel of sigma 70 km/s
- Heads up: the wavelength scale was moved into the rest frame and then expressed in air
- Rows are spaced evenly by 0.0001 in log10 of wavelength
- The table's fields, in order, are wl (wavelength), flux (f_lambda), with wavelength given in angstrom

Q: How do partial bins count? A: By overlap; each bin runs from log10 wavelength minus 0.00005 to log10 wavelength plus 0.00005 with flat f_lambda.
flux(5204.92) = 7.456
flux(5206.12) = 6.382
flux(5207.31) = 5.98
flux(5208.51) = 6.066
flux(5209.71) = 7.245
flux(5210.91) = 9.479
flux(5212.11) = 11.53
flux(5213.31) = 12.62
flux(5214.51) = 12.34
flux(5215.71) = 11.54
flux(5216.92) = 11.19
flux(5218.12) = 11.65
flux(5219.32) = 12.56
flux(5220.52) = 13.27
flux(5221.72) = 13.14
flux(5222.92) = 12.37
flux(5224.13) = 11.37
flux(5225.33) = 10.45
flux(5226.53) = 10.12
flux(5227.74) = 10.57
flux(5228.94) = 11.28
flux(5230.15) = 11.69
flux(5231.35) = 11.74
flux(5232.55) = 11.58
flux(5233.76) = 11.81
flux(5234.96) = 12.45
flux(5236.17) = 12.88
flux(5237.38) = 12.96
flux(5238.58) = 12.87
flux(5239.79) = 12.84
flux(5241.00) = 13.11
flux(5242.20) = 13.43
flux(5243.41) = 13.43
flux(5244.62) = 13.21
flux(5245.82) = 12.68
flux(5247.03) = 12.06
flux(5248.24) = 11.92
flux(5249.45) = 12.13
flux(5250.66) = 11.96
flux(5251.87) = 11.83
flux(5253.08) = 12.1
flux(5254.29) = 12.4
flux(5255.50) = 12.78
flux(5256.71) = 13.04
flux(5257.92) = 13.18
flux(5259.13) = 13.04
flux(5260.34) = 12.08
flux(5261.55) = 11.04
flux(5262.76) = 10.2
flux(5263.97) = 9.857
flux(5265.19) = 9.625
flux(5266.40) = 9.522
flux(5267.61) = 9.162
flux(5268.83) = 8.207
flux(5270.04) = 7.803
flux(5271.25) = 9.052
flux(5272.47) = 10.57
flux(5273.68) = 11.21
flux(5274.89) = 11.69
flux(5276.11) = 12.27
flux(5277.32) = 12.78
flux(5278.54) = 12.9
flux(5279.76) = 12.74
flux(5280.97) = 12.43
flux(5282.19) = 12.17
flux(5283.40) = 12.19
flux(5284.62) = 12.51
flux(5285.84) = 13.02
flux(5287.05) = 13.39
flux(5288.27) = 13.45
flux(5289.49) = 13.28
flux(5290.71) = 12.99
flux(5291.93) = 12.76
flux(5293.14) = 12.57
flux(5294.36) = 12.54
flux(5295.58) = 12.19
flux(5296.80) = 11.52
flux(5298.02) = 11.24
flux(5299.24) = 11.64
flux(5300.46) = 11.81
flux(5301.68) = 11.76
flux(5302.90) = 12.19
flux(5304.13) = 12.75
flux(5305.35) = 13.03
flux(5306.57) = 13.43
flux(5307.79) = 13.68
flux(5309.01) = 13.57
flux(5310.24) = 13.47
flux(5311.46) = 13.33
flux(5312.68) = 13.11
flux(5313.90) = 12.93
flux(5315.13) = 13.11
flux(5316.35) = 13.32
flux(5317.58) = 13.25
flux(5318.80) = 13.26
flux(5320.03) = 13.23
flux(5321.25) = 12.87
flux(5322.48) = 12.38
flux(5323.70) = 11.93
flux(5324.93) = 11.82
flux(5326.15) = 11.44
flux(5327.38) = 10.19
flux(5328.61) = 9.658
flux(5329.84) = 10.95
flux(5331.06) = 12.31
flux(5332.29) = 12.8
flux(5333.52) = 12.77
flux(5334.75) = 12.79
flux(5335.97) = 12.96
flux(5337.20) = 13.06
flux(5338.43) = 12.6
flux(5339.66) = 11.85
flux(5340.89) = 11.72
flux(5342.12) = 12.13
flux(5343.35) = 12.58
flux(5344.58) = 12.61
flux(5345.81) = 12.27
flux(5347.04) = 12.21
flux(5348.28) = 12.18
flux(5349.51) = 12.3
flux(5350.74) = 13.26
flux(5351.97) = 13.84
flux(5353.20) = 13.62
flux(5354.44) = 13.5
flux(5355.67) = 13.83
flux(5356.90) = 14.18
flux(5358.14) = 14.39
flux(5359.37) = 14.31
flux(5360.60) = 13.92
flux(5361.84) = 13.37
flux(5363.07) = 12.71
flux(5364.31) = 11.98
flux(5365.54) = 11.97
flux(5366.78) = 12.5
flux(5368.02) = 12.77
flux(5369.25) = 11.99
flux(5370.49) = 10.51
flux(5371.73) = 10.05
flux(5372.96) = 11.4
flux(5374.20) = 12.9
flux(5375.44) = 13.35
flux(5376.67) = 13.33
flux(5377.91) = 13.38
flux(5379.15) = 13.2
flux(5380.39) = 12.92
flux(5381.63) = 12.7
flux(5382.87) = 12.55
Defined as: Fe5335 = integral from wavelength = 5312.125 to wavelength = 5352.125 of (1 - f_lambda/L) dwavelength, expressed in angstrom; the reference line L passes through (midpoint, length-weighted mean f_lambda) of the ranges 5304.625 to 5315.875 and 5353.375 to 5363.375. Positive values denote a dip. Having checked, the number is 3.3 angstrom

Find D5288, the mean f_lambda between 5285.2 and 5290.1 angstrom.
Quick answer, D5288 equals 13.3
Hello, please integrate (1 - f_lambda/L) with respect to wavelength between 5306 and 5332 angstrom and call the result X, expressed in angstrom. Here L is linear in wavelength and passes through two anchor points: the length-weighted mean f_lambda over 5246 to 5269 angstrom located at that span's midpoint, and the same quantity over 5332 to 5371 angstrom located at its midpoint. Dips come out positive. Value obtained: -0.4 angstrom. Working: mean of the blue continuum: 11.5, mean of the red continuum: 12.8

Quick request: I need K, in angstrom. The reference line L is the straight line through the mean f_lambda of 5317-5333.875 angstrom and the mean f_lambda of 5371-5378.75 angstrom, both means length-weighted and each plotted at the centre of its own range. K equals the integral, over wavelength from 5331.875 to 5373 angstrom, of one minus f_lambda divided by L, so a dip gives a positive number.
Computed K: -1.51 angstrom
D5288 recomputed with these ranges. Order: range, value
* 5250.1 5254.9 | 12.1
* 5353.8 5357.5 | 13.8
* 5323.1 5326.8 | 11.7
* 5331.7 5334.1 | 12.8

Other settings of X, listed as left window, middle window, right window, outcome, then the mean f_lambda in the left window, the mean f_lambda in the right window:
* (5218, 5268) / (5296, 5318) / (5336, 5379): -0.6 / 12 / 12.7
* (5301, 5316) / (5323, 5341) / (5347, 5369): 1.6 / 13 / 13.2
